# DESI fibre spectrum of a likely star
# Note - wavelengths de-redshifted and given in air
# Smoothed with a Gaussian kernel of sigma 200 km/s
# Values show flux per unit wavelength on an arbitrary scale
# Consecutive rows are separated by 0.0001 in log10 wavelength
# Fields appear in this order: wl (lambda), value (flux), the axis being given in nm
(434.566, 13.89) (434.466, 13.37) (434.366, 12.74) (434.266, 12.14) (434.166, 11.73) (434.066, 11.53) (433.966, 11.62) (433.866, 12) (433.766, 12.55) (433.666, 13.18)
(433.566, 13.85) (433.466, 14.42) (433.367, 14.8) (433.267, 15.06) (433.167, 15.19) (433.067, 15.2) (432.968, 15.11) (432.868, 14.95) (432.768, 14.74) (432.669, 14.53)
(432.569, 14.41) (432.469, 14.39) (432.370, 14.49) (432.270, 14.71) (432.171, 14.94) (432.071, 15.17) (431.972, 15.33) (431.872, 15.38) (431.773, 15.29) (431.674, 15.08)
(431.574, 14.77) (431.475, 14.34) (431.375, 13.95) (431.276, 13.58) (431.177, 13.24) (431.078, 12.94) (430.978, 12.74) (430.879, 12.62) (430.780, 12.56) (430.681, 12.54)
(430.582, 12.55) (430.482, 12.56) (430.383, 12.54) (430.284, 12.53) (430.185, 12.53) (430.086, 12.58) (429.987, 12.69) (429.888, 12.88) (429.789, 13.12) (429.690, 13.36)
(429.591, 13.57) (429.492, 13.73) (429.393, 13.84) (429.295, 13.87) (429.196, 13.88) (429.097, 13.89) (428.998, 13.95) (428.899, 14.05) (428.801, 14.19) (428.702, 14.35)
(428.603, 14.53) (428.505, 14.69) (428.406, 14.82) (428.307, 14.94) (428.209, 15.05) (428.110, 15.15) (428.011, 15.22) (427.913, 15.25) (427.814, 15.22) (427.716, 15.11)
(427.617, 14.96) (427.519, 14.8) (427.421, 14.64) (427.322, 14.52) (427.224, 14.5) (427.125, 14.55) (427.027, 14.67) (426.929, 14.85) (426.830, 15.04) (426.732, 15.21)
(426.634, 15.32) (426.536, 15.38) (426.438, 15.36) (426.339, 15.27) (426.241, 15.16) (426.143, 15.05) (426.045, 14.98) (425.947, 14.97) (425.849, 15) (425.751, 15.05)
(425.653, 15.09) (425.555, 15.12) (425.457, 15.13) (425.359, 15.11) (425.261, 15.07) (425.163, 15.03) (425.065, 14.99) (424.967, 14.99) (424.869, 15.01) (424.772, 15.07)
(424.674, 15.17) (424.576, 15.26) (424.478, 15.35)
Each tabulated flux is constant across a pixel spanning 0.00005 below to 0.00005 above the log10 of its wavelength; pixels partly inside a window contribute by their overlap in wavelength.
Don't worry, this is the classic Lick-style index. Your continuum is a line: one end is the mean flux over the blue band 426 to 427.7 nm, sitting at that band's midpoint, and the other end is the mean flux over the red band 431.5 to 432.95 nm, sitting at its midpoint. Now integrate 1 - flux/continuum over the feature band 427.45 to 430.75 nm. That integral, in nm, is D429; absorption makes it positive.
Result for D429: 0.23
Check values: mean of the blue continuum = 15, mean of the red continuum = 14.9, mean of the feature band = 13.9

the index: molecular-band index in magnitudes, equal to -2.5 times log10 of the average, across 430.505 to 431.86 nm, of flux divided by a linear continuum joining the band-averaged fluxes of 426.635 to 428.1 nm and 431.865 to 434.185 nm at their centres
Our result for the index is 0.062 mag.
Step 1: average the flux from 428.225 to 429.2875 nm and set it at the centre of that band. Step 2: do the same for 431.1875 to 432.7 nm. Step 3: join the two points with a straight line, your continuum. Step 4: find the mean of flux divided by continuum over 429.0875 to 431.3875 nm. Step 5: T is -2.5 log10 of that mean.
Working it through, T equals 0.11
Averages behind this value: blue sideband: 14.3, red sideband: 14.7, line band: 13.1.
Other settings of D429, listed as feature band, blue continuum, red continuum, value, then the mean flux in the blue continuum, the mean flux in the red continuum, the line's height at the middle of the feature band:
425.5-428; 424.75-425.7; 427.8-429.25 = -0.028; 15.1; 14.6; 14.8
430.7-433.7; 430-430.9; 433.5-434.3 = -0.457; 12.6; 12.4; 12.5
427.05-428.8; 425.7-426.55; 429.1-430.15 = -0.074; 15.1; 13.4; 14.2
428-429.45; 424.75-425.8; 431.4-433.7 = 0.050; 15.1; 14.8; 14.9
